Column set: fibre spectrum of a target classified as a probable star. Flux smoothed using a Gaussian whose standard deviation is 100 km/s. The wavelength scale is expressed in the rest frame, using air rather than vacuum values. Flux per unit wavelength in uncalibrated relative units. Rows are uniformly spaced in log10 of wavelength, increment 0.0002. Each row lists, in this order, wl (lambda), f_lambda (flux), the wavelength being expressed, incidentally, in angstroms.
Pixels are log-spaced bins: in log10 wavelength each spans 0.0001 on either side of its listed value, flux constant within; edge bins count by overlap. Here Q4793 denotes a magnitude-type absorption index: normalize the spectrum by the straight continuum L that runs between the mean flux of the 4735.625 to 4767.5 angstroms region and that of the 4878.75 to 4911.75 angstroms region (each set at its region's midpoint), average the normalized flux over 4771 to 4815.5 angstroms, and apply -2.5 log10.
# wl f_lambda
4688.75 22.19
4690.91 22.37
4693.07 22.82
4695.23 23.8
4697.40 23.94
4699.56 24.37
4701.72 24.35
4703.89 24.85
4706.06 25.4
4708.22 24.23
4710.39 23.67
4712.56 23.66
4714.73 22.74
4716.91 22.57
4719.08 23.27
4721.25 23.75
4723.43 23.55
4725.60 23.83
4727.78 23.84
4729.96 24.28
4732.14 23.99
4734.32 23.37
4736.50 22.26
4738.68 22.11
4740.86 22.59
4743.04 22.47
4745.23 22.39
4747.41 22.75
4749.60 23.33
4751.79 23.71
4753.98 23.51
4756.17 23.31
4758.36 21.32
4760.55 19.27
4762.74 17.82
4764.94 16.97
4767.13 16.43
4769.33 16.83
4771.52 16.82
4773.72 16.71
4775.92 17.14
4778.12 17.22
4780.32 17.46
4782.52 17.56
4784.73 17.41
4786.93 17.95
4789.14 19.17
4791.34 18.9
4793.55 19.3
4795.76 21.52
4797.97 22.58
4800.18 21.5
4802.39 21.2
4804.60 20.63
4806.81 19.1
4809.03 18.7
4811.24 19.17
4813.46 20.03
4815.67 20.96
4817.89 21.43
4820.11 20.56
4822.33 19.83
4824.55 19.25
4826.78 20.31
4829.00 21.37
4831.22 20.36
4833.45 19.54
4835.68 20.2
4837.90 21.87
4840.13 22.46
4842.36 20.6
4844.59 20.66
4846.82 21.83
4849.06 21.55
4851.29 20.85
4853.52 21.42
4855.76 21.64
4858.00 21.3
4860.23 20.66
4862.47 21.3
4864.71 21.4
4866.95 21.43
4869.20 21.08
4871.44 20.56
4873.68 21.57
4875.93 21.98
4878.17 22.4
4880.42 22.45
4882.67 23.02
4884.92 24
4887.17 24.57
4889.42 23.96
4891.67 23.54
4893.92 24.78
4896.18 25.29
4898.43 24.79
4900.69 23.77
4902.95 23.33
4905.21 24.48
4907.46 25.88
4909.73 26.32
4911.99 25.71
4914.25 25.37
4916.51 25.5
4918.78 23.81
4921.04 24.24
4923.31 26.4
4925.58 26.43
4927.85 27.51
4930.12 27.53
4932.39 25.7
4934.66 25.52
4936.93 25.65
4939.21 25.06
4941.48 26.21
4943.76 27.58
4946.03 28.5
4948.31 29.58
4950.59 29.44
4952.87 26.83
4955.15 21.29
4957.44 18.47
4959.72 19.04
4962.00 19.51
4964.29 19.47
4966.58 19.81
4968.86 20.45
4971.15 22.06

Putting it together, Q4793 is 0.17 mag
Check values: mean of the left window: 21.5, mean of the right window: 24.3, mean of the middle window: 19.1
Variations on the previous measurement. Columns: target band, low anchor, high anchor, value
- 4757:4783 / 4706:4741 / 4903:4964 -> 0.323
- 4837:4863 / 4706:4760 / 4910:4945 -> 0.164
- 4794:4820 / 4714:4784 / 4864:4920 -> 0.078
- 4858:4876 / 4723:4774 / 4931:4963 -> 0.112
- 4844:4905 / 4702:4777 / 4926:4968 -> 0.057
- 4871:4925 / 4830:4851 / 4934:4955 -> 0.006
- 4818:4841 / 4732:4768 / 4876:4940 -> 0.131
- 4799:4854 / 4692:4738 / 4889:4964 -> 0.183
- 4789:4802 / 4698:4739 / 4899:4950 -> 0.189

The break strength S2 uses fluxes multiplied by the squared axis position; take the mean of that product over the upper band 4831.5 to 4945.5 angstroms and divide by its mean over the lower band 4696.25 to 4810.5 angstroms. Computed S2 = 1.2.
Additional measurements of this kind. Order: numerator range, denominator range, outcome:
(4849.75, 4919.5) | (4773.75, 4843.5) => 1.21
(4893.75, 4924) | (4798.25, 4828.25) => 1.28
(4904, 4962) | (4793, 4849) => 1.29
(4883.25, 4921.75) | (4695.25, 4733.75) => 1.12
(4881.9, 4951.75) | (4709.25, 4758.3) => 1.19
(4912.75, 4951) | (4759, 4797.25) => 1.56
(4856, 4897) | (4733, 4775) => 1.14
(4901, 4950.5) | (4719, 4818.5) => 1.35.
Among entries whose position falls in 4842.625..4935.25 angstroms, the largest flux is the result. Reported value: 27.53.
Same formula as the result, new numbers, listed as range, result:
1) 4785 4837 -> 22.58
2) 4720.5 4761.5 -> 24.28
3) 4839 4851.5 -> 22.46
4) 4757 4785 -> 21.32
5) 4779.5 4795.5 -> 19.3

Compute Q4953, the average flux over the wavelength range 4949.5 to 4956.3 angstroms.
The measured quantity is 25.8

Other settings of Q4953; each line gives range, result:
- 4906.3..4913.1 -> 26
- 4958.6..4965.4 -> 19.3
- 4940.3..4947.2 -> 27.4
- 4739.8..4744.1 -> 22.5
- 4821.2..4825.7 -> 19.5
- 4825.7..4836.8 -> 20.4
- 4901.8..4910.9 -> 25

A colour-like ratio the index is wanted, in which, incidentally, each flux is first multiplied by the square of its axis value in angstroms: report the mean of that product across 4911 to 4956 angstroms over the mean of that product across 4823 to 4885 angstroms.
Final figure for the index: 1.3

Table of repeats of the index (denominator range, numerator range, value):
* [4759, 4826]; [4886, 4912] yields 1.35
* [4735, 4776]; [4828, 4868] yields 1.07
